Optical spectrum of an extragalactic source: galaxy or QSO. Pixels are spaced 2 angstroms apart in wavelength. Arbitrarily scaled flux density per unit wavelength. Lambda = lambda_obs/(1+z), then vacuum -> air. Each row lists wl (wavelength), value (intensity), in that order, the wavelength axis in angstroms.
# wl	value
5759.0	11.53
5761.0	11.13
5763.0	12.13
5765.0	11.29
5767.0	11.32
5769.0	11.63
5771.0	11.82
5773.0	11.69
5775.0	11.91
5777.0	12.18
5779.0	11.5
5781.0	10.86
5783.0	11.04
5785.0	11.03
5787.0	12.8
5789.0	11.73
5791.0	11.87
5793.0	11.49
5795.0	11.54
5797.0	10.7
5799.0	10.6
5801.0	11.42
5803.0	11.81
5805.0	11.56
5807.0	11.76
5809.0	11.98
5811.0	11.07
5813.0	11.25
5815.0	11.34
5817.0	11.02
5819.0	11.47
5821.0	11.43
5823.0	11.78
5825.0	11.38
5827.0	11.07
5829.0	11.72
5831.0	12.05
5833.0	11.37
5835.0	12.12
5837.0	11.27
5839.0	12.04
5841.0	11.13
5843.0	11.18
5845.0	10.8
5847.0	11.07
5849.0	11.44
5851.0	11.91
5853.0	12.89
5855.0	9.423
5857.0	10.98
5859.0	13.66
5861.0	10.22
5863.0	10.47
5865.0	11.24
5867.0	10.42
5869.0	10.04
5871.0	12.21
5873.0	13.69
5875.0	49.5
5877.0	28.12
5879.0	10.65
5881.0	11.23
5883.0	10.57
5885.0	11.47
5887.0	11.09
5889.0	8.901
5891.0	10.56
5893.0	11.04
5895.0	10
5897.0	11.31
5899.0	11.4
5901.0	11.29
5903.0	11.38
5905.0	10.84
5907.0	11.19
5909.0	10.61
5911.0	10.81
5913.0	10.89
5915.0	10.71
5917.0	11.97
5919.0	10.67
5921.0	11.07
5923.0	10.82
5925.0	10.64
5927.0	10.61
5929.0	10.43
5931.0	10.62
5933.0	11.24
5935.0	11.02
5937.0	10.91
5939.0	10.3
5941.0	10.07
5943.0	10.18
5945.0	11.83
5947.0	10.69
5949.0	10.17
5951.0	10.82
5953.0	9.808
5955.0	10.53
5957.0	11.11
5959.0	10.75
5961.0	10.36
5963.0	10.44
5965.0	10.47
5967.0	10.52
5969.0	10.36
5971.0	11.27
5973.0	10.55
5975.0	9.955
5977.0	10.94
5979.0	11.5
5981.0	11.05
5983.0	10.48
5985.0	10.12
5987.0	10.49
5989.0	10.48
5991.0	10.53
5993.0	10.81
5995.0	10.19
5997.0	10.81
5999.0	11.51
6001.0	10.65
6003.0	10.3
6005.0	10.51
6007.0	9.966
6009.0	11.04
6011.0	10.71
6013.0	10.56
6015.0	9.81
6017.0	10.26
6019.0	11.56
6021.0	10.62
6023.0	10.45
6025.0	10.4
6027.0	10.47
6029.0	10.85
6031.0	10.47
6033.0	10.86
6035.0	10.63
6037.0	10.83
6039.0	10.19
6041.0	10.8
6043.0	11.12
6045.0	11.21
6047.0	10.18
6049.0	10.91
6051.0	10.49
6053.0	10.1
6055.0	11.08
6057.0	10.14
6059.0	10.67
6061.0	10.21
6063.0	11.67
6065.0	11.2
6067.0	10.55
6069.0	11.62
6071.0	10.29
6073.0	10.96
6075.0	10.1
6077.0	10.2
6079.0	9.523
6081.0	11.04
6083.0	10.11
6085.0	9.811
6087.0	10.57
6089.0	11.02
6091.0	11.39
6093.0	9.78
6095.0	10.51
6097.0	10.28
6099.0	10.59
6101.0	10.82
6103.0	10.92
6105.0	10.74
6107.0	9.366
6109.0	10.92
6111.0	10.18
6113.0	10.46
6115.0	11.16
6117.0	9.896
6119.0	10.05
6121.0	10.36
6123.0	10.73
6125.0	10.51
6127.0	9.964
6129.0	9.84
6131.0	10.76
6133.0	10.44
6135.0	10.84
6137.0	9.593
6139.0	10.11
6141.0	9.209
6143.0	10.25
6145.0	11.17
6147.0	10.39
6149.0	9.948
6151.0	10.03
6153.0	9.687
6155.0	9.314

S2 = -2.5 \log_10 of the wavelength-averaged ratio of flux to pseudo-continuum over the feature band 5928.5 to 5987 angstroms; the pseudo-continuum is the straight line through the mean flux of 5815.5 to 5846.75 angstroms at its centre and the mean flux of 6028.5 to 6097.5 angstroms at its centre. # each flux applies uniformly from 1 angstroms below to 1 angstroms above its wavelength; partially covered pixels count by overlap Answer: 0.04 mag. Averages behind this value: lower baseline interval 11.4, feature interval 10.6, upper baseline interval 10.6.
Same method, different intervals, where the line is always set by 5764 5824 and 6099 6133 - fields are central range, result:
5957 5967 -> 0.037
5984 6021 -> 0.023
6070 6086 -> 0.031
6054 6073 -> -0.024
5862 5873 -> 0.012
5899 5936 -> 0.014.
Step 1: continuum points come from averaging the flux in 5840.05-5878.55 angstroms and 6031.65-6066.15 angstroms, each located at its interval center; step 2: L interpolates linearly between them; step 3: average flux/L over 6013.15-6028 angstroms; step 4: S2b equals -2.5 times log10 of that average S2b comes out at 0.07 mag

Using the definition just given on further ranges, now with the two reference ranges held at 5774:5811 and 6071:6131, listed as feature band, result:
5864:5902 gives -0.24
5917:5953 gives 0.03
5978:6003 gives 0.01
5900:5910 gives 0.01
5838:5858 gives 0.00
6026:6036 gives 0.00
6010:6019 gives 0.03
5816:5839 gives -0.01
